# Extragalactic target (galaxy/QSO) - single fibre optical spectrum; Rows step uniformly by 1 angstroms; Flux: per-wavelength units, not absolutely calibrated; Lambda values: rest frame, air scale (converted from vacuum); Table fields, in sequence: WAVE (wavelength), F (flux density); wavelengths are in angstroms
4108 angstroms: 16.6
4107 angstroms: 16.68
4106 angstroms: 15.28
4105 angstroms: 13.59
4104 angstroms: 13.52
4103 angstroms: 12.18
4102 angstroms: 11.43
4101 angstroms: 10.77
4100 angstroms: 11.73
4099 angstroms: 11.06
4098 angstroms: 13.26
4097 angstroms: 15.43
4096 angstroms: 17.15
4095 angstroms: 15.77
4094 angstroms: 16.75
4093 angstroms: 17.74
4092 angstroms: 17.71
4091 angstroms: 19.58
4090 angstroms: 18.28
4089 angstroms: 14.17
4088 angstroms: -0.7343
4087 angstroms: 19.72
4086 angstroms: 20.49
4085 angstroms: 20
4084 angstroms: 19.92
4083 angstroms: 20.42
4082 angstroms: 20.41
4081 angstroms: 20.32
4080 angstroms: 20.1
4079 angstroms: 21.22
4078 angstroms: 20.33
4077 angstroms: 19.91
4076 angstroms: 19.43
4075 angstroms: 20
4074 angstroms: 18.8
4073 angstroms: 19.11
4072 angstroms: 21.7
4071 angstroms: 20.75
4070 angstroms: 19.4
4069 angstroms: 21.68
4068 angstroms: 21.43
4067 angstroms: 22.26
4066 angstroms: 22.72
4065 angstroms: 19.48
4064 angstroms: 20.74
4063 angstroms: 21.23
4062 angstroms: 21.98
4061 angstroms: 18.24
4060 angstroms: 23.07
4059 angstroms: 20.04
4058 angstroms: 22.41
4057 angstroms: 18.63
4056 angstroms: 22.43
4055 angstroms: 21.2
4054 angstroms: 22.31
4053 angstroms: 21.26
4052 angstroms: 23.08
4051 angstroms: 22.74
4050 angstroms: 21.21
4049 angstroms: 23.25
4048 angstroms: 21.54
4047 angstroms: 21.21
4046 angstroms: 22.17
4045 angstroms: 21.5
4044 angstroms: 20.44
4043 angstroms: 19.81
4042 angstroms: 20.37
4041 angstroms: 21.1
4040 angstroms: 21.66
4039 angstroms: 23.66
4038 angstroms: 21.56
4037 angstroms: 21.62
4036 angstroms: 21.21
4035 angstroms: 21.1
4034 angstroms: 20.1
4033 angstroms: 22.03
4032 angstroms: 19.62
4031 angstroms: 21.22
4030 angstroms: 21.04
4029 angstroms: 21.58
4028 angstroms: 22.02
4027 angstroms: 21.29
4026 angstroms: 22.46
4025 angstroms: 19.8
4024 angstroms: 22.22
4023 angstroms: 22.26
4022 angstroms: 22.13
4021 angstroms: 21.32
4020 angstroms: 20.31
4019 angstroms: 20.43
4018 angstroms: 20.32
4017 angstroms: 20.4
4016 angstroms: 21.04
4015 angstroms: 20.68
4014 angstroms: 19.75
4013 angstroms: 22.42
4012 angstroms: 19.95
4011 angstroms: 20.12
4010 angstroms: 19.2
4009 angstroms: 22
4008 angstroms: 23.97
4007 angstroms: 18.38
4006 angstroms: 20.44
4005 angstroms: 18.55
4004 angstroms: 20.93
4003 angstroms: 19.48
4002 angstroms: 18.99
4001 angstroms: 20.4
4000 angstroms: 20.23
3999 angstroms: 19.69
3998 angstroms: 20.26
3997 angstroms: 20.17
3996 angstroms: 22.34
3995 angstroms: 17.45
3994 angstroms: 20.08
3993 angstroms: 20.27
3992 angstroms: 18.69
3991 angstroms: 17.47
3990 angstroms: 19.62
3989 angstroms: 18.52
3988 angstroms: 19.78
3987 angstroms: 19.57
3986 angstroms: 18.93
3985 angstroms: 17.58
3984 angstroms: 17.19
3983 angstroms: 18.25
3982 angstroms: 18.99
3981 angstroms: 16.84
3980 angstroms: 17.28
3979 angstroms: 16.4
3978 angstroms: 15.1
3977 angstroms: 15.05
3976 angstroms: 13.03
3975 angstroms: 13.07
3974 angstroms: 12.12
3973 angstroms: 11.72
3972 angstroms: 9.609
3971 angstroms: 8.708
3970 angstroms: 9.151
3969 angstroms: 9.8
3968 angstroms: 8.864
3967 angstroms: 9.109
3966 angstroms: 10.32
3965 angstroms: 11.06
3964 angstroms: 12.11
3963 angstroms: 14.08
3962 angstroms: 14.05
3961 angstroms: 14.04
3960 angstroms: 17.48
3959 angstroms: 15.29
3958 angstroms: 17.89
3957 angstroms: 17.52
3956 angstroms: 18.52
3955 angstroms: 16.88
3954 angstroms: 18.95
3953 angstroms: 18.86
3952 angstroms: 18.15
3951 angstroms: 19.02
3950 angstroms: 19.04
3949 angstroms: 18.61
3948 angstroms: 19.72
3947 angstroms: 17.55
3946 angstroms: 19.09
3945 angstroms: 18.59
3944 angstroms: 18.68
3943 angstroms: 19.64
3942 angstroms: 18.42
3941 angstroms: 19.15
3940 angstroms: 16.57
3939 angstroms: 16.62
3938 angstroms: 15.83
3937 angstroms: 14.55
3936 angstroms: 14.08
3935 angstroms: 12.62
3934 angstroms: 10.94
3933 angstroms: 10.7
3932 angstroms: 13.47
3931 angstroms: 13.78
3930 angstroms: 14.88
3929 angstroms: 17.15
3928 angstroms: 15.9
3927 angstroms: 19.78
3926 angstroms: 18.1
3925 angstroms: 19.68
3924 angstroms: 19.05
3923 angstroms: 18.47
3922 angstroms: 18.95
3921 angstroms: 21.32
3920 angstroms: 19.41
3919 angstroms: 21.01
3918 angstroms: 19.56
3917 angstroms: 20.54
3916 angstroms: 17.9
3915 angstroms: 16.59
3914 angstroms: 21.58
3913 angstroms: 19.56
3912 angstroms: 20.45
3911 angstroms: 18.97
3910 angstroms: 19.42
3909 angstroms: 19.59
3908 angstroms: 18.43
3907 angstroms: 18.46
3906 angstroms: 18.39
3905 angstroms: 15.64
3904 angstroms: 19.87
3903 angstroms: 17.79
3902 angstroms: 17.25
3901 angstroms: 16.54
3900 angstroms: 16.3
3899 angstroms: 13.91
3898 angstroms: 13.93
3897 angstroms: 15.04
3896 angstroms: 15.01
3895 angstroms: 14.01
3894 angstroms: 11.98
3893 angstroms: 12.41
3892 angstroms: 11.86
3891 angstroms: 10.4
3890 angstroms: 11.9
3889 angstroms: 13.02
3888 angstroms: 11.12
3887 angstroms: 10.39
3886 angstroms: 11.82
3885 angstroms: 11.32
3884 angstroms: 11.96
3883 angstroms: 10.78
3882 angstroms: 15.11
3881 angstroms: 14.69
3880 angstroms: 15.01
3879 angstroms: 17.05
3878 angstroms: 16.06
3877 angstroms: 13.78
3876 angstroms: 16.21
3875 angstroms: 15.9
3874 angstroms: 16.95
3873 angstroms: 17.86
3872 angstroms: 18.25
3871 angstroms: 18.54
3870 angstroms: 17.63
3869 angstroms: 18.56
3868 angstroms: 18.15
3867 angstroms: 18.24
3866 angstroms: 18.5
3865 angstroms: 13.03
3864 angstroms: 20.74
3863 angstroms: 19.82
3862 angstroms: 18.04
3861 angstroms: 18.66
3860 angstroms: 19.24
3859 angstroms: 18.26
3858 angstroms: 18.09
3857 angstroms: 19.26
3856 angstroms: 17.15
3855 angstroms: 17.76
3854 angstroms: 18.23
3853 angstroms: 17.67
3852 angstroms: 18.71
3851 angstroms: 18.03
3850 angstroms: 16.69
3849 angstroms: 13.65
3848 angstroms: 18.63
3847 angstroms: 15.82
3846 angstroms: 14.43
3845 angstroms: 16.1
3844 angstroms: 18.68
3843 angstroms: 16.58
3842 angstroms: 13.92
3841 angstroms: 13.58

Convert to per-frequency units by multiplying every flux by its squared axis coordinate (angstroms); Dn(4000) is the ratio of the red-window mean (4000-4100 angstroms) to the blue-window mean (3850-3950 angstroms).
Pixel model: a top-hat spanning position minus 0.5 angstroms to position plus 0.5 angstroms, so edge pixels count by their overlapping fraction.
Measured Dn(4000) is 1.30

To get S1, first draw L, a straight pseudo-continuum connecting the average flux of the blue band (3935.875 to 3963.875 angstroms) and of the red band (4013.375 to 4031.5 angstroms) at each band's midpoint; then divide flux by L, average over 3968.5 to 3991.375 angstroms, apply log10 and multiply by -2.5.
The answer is 0.23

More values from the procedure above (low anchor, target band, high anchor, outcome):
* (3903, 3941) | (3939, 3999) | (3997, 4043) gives 0.16 mag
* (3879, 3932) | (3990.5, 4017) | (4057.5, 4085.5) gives -0.07 mag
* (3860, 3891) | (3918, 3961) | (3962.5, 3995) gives -0.14 mag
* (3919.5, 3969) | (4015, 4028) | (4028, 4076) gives -0.07 mag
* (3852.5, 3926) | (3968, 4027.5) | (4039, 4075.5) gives 0.07 mag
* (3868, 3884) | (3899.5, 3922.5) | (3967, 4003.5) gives -0.16 mag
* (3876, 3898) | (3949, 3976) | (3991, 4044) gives 0.23 mag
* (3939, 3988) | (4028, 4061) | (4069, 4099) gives -0.23 mag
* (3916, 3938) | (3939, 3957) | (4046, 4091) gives -0.07 mag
